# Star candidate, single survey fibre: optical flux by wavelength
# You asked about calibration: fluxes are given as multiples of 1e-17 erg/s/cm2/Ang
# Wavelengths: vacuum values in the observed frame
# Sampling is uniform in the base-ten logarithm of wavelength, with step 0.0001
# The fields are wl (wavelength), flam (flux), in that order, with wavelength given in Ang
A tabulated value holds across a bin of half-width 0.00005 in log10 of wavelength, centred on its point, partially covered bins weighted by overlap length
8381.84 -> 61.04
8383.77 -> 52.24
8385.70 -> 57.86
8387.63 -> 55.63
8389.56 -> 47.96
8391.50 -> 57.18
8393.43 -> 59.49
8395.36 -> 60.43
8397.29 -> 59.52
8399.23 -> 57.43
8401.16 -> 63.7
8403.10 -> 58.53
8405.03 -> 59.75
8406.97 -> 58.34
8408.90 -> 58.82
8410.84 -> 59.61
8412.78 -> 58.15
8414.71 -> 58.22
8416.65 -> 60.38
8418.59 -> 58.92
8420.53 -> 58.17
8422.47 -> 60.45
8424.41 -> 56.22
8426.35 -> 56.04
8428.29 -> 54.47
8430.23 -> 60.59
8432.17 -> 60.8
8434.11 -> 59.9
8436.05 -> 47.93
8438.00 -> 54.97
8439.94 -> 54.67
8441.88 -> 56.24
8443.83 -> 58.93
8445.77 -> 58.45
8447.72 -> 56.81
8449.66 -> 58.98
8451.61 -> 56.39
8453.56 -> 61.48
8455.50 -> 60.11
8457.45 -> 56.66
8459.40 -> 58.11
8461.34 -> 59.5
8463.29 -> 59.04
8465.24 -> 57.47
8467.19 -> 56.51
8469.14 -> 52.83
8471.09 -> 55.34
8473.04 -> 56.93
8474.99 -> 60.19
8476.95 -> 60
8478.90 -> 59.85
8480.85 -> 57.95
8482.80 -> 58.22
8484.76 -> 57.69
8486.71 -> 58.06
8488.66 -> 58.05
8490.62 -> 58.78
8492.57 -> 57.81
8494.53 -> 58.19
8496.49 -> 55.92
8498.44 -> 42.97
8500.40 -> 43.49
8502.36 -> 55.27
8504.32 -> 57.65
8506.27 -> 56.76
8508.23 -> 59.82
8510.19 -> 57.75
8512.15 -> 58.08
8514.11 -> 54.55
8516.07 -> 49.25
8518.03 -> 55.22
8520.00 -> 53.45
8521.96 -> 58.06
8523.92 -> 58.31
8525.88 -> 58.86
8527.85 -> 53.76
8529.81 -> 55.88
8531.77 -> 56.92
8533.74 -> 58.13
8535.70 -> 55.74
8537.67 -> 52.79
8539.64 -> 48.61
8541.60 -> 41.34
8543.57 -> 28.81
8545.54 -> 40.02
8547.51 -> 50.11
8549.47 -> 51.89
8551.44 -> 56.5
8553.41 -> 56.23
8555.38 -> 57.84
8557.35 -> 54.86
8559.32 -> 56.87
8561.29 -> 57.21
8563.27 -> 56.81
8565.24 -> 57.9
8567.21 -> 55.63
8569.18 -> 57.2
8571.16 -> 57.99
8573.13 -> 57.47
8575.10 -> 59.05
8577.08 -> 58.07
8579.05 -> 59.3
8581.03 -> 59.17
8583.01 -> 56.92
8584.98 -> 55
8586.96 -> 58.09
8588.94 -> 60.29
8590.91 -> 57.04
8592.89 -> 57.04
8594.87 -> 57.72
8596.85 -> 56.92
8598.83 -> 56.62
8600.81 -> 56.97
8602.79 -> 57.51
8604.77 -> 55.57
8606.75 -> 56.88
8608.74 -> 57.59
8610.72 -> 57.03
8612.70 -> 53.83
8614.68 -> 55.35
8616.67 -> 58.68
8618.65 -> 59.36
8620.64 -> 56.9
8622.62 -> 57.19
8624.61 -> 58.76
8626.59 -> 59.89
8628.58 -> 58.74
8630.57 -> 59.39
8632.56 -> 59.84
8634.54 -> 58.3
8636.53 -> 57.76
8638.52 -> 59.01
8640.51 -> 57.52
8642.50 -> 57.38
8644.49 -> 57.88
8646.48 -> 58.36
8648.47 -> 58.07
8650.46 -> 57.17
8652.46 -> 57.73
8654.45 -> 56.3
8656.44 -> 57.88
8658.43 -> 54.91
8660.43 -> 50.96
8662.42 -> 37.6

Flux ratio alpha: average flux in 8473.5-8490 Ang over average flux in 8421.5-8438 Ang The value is 1.03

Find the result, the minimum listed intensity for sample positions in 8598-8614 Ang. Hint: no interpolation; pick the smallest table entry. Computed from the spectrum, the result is 53.83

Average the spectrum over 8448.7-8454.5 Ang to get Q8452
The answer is 58.9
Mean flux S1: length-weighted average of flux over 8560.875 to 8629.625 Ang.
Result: 57.5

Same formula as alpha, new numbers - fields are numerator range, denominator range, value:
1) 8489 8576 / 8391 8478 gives 0.93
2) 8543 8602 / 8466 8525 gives 0.99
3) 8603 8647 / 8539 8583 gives 1.08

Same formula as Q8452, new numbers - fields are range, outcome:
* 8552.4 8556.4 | 57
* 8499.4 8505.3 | 52.1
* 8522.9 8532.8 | 56.8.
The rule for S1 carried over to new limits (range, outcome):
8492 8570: 53.8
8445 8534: 56.7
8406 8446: 57.6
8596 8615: 56.5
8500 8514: 56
